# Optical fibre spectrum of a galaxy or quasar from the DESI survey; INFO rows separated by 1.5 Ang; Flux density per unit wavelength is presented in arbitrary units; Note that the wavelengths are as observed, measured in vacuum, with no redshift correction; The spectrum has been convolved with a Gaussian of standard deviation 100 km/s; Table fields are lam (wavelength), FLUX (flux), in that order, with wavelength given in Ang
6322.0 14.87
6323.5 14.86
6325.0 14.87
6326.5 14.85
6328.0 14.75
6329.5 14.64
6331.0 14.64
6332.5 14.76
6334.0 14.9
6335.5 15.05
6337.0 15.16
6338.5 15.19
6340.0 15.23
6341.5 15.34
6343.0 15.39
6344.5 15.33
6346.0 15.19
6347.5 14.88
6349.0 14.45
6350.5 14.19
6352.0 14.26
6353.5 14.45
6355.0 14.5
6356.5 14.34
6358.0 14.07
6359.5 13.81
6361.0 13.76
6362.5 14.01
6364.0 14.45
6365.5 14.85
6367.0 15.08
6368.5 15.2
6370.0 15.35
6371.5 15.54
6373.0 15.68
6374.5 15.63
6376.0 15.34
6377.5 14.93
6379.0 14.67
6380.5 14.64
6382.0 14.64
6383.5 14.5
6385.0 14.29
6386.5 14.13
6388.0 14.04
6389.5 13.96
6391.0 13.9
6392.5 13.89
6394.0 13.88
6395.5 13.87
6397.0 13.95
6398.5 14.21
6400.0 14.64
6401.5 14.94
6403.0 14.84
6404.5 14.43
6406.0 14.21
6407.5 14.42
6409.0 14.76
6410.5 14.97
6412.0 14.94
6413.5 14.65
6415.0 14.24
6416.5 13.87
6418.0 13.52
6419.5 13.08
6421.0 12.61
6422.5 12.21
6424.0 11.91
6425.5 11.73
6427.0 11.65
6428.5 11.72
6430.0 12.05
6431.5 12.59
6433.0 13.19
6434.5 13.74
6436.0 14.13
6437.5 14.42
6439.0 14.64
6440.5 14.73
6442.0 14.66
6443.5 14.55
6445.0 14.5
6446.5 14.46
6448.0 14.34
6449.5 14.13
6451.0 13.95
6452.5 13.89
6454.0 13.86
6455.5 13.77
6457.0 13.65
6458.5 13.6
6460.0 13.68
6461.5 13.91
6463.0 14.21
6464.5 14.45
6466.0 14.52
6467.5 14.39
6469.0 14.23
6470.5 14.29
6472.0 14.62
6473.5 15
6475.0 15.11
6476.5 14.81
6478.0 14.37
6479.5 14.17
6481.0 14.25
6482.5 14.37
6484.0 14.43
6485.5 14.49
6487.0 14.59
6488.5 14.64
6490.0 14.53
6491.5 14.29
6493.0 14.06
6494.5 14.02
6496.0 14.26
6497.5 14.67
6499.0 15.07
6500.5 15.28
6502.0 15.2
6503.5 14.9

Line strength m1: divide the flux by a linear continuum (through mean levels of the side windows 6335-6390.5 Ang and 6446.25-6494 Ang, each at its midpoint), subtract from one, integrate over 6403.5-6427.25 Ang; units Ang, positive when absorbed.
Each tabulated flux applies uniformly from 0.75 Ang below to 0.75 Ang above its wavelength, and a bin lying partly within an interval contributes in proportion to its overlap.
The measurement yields 1.45 Ang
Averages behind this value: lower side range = 14.7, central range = 13.6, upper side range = 14.3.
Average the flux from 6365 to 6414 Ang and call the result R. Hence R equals 14.6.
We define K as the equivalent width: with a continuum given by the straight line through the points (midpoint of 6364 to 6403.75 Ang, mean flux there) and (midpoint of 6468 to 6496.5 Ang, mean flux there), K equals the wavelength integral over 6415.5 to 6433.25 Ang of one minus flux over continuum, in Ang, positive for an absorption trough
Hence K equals 2.5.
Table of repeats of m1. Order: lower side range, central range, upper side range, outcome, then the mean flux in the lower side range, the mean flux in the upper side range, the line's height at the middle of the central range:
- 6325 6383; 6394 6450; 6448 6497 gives 2.6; 14.8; 14.3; 14.5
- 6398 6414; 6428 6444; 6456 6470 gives 0.7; 14.6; 14.1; 14.3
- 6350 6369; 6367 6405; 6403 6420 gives -0.7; 14.4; 14.3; 14.3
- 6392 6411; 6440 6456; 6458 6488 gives 0.1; 14.4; 14.4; 14.4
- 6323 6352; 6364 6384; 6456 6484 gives -0.4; 14.9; 14.3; 14.7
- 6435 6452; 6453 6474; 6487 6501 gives 0.4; 14.4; 14.5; 14.4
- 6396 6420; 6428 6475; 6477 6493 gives 1.2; 14.4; 14.4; 14.4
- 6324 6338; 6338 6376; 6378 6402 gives -0.6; 14.9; 14.3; 14.6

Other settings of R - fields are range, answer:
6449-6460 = 13.8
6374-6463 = 14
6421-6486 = 13.9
